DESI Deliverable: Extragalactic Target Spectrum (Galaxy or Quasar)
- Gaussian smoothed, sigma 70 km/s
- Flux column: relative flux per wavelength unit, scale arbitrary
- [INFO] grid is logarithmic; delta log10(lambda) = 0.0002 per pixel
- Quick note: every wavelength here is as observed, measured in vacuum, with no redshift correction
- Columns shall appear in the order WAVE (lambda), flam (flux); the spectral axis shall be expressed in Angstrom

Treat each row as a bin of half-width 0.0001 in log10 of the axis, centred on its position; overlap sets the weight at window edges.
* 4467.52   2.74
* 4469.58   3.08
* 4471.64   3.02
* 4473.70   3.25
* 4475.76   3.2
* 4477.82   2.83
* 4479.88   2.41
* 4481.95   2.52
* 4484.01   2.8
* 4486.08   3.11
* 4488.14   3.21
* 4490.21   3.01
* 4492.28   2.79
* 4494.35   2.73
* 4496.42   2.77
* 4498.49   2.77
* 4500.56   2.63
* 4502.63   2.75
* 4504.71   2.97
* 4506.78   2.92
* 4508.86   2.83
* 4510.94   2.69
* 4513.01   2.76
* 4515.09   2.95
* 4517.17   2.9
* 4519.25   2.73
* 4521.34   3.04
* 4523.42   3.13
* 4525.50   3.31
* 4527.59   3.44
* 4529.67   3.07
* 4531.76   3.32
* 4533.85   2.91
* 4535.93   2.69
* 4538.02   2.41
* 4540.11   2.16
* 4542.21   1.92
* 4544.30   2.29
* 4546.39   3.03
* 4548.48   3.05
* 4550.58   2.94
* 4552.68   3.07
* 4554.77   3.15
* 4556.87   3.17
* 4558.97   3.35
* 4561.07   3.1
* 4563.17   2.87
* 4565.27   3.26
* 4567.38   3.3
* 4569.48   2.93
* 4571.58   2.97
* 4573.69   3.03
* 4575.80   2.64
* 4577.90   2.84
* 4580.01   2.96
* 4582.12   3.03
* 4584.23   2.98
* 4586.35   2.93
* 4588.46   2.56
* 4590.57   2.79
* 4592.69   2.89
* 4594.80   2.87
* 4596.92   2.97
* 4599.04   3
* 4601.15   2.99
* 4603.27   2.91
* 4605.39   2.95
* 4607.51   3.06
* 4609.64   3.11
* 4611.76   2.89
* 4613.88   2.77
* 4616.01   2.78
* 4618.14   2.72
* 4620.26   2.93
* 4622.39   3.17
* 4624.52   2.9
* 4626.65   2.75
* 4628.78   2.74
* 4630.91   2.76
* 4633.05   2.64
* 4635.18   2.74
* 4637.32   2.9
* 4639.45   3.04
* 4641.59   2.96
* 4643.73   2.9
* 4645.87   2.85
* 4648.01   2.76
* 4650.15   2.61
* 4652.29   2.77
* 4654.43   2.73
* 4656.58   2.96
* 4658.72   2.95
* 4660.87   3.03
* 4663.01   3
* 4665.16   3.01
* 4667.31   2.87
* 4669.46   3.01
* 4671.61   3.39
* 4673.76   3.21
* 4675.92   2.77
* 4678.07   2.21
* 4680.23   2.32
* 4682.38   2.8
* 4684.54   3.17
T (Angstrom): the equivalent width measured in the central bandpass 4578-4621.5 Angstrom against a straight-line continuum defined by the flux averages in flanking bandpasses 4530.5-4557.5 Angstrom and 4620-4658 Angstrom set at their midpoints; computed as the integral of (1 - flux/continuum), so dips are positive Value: -1.4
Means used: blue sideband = 2.77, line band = 2.9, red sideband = 2.84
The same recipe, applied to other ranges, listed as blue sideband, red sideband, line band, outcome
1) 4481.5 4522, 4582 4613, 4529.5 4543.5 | 1.3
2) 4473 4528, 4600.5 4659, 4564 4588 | -0.8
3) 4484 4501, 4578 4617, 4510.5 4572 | -0.8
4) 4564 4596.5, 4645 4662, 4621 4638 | 0.2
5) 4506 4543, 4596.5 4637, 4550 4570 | -1.8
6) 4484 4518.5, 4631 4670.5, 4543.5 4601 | -2.0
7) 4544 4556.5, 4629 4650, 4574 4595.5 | 0.5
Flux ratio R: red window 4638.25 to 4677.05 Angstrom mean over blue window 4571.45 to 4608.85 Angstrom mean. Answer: 1.01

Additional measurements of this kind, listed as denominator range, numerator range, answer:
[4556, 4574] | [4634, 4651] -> 0.91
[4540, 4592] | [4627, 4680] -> 0.98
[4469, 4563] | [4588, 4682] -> 0.99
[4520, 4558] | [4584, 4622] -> 1.00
